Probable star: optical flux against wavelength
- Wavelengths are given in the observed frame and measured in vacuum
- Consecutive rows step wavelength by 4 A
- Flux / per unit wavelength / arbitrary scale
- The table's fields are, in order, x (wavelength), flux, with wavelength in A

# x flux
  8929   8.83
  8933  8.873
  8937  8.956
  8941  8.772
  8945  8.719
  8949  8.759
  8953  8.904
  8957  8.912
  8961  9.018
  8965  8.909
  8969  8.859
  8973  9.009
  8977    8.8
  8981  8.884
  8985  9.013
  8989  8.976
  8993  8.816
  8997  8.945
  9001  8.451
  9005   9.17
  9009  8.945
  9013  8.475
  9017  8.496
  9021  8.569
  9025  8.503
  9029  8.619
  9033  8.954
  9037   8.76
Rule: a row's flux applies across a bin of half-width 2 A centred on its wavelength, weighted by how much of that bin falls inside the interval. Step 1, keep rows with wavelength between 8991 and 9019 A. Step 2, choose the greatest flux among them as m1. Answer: 9.17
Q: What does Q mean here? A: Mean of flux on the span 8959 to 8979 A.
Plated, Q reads 8.92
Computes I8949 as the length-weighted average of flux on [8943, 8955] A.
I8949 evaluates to 8.79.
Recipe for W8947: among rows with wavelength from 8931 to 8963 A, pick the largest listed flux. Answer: 9.018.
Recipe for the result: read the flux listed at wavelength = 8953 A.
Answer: 8.904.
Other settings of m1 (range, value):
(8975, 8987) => 9.013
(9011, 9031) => 8.619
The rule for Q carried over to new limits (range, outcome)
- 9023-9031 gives 8.56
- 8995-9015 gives 8.8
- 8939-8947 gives 8.75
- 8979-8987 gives 8.95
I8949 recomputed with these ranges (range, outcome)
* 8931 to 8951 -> 8.82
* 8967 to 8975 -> 8.93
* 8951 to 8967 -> 8.94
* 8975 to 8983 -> 8.84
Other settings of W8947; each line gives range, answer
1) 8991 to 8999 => 8.945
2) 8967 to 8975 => 9.009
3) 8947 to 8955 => 8.904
